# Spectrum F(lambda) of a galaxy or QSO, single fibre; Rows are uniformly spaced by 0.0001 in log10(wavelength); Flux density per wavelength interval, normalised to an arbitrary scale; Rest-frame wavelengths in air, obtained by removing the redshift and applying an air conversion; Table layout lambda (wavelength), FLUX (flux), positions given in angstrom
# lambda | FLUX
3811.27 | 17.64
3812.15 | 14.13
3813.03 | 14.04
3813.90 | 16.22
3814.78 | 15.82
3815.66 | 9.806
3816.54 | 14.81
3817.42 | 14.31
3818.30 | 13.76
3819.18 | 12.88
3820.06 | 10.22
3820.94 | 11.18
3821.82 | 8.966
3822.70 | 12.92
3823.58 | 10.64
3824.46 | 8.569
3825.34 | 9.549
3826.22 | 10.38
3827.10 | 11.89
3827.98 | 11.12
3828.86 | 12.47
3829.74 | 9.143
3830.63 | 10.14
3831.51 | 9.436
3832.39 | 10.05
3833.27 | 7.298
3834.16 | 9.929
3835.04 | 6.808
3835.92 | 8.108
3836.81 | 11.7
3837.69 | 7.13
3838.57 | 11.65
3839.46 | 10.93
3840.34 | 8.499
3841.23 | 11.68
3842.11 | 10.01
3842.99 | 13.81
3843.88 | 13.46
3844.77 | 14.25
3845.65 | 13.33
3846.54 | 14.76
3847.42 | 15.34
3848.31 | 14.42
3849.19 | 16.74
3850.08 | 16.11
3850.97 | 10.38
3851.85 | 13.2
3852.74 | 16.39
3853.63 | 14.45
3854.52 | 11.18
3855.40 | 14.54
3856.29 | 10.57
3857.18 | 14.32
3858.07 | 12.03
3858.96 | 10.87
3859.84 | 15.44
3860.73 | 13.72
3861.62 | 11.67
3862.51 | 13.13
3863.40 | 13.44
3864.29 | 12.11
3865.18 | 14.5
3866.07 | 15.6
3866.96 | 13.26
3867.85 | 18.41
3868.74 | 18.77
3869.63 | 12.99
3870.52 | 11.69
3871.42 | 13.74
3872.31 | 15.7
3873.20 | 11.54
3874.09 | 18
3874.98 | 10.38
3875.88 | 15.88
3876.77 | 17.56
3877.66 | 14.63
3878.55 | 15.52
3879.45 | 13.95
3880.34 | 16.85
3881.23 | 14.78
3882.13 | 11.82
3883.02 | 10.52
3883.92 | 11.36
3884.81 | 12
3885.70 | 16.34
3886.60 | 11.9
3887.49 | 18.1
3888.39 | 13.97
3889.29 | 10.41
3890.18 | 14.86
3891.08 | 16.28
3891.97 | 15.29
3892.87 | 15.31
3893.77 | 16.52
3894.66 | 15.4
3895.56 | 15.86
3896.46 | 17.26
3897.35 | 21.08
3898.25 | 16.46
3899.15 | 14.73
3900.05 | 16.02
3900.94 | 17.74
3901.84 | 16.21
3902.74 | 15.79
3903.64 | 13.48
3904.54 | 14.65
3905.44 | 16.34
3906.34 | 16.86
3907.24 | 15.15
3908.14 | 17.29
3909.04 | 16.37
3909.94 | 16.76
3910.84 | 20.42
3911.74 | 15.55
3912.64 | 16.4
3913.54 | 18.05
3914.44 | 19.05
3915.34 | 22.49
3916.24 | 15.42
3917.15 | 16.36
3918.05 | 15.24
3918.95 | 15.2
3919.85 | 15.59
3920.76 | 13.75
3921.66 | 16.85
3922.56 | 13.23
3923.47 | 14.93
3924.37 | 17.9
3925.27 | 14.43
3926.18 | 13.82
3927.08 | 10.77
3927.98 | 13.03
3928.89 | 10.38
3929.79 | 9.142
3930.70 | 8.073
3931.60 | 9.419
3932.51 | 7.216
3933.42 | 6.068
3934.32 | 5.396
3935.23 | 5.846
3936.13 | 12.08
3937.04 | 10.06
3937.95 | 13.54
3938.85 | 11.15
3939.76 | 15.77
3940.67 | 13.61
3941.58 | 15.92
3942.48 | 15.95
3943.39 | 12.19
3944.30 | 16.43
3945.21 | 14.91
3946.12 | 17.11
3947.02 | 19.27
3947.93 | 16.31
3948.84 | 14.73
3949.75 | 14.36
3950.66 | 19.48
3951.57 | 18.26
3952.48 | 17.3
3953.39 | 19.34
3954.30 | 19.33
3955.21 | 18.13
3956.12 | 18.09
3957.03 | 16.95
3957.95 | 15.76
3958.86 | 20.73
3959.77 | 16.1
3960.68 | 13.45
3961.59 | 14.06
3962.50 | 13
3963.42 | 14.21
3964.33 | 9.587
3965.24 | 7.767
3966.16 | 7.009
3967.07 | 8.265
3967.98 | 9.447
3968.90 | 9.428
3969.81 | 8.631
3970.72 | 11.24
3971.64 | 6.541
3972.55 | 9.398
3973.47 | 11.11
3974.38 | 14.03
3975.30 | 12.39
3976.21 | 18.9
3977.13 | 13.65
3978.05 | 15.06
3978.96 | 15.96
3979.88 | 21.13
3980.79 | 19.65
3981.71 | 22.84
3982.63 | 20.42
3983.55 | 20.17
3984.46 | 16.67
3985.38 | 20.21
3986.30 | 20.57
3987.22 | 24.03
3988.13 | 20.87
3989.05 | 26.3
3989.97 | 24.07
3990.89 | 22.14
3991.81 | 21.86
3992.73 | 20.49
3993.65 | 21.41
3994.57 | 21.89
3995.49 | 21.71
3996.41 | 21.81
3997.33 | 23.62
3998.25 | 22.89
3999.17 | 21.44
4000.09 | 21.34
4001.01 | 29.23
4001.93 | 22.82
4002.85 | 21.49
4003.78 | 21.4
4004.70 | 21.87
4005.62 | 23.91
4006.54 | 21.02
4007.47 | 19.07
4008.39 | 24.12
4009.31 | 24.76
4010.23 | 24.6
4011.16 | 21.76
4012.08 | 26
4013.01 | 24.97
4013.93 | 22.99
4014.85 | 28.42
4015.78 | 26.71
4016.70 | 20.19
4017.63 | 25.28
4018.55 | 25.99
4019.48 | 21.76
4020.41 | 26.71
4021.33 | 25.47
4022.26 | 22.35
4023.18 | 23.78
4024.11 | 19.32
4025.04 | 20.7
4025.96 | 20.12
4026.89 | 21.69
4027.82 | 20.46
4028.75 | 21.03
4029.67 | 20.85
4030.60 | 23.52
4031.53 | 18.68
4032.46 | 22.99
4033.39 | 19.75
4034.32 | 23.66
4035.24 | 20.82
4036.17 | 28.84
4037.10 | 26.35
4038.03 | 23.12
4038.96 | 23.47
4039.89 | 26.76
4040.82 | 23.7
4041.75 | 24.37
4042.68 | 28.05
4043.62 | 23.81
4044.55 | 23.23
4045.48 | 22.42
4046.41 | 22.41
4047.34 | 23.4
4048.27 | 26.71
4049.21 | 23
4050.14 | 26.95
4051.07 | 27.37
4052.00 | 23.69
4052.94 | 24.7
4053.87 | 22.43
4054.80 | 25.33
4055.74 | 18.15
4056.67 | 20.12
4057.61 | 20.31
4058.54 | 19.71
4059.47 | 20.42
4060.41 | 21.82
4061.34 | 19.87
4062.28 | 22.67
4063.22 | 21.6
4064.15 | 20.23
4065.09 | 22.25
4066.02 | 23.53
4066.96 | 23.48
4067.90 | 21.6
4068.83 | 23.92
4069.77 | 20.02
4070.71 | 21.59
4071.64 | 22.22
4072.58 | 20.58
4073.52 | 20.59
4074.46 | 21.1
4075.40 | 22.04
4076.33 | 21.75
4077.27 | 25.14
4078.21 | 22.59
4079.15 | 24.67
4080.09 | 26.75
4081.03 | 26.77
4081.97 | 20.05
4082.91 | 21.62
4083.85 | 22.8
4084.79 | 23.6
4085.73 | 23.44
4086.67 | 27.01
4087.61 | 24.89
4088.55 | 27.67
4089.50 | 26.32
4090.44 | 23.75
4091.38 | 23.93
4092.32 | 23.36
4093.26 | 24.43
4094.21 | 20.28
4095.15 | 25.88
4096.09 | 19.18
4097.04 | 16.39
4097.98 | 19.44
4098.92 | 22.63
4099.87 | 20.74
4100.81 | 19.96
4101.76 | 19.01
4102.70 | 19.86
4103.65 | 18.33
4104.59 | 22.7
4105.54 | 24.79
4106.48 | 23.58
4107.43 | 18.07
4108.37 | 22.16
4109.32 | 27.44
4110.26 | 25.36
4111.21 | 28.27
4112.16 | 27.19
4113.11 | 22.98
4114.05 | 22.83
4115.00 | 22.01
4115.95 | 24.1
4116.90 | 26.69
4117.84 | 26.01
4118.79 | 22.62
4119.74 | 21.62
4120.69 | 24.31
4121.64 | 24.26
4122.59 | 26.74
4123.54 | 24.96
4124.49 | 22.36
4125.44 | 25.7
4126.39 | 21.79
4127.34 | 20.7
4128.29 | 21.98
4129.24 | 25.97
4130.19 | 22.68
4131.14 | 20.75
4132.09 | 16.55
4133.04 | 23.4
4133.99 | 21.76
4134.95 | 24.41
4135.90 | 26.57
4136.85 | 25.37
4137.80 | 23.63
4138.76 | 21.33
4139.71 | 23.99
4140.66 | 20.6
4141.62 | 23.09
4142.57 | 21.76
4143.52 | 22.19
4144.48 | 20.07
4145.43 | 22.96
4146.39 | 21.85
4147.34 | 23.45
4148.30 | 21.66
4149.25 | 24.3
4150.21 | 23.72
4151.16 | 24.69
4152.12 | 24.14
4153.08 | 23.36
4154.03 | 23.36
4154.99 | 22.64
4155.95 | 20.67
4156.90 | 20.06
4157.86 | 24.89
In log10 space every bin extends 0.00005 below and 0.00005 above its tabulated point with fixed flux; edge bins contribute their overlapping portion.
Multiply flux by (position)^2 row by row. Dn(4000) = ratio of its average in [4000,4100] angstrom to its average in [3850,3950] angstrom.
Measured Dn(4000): 1.73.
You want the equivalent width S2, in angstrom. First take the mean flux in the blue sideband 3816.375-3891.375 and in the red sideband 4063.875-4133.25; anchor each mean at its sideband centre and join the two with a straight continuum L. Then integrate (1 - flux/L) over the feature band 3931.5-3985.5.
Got 9.3 angstrom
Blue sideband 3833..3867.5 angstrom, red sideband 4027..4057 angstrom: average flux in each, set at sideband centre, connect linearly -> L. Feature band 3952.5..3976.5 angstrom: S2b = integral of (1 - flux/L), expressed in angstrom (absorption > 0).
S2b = 7.25 angstrom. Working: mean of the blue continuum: 12.5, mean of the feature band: 13.2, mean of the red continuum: 23.4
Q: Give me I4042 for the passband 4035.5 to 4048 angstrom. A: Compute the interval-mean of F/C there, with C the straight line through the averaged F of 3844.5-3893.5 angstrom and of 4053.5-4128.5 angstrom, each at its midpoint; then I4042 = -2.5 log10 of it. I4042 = -0.18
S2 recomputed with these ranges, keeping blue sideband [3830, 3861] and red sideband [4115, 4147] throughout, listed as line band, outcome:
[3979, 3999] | -4.5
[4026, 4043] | -3.3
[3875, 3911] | -3.7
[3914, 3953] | 3.9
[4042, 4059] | -3.0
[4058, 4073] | -0.7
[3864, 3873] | -1.2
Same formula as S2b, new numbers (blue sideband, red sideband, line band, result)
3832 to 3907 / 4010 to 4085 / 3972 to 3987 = 1.9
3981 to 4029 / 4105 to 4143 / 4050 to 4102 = 1.4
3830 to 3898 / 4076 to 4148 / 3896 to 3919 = -2.6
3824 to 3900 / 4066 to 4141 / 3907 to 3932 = 0.8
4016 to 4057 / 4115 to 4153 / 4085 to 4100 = 0.1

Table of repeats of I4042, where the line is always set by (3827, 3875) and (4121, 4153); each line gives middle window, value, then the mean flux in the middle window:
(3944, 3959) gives -0.07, 17.4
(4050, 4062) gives -0.11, 22.3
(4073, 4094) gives -0.13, 23.8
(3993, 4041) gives -0.23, 23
